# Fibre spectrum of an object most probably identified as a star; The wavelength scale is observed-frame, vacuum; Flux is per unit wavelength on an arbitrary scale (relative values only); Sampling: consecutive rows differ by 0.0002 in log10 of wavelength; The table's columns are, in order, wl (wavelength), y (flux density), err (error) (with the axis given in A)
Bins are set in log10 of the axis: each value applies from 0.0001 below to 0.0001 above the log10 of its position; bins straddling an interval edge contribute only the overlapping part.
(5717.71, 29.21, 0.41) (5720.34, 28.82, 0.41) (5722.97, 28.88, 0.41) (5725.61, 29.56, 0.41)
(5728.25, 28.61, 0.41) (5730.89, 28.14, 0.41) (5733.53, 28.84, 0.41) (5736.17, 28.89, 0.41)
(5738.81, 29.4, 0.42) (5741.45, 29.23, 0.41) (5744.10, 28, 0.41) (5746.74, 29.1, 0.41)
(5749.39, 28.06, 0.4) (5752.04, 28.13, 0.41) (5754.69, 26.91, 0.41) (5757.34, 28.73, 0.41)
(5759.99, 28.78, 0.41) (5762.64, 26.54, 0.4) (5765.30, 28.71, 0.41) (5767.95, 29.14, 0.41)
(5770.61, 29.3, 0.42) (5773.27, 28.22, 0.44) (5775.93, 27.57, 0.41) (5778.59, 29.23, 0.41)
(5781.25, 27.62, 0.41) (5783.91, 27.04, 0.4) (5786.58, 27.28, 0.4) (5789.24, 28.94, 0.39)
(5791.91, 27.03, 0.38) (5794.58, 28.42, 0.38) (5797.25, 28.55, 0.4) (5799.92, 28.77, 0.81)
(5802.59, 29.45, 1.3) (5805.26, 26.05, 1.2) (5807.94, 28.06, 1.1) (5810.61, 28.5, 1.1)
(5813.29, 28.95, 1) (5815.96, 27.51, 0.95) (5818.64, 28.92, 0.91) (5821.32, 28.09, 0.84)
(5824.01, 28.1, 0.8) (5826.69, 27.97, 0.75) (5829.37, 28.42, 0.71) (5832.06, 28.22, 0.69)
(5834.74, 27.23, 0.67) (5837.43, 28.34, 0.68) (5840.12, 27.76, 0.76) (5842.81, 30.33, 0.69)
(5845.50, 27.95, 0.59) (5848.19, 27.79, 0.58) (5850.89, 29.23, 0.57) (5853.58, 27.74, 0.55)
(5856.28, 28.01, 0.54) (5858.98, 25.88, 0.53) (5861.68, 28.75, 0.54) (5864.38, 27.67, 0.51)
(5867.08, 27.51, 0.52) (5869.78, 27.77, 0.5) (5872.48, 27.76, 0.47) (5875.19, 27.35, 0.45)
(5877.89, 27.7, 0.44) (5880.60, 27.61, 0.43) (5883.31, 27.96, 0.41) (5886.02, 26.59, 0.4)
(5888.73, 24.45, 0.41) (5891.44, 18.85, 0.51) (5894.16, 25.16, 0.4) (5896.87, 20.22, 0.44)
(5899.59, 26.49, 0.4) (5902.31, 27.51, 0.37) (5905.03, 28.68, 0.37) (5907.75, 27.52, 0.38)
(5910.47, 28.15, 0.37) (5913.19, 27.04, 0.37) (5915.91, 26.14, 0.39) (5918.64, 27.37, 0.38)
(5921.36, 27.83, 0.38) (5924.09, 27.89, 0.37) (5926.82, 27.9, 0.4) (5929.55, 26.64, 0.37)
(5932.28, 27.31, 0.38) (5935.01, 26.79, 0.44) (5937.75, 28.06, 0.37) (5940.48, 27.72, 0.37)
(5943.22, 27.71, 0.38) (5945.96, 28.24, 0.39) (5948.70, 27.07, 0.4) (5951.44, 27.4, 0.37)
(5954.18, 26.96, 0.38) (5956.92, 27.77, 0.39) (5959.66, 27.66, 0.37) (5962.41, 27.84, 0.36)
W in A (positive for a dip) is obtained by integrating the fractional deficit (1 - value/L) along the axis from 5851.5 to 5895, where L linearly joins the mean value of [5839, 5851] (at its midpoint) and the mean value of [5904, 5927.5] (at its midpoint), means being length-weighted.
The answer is 2.2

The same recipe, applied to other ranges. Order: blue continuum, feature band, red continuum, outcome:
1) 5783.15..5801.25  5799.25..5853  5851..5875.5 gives -0.8 A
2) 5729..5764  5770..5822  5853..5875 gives -0.2 A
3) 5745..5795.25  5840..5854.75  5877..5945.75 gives -0.7 A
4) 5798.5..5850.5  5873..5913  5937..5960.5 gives 2.6 A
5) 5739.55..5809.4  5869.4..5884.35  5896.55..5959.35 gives -0.1 A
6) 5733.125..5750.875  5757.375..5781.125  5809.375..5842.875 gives 0.2 A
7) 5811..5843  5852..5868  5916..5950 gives 0.2 A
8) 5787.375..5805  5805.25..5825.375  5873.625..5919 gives -0.2 A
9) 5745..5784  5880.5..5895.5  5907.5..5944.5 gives 1.5 A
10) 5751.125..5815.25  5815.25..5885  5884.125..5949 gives -1.6 A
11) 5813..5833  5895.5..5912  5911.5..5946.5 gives 0.7 A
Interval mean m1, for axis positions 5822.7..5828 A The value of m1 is 28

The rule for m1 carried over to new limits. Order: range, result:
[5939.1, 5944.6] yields 27.7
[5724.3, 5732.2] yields 28.8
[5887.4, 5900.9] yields 23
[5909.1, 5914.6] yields 27.6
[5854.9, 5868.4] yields 27.6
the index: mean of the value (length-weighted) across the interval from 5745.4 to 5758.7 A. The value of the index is 28.2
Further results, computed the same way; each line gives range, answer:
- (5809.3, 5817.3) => 28.3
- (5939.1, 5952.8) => 27.6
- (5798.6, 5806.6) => 28.1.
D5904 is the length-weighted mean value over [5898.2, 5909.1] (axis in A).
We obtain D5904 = 27.5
